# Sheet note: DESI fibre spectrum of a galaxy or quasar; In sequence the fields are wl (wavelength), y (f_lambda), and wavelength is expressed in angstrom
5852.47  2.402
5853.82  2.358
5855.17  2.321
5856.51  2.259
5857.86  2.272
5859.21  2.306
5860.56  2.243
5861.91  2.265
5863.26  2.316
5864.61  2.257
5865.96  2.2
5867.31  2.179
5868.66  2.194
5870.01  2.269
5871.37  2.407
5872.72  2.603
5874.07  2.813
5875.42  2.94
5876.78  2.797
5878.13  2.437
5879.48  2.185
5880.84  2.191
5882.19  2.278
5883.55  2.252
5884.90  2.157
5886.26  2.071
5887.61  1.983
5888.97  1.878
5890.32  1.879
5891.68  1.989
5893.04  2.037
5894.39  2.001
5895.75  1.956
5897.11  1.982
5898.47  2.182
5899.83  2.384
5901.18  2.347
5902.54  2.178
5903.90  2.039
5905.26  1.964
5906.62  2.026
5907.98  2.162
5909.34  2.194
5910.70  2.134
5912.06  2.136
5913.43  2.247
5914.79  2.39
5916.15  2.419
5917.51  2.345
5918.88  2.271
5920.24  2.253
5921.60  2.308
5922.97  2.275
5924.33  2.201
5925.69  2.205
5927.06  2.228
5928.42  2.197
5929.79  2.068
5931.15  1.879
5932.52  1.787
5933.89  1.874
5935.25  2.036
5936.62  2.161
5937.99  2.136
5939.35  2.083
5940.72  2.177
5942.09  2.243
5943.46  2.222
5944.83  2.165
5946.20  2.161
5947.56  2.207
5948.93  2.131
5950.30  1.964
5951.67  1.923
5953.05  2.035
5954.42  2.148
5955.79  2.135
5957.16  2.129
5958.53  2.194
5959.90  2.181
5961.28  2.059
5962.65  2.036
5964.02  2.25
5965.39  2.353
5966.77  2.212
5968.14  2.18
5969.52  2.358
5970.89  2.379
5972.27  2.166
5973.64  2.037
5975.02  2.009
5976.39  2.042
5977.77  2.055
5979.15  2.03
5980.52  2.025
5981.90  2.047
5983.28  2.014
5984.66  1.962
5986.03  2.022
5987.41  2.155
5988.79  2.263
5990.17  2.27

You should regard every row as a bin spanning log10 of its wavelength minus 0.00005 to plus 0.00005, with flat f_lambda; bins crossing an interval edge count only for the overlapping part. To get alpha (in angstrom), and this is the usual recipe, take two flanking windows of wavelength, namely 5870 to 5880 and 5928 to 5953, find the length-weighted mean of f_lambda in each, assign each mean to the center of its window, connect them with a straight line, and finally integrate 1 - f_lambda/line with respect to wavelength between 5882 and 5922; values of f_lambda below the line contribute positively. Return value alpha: 3.7 angstrom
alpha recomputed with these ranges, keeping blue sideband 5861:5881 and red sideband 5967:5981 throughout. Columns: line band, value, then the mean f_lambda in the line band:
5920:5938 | 1.1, 2.11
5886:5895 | 1.5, 1.97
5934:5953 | 0.9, 2.11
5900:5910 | 0.8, 2.14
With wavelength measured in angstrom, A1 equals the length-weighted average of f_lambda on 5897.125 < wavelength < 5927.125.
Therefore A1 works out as 2.22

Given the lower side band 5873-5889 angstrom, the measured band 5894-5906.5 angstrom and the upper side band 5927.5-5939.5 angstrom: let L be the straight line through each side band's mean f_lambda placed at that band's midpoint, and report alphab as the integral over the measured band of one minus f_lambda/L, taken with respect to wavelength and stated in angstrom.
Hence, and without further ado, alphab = 0.7 angstrom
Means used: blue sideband 2.36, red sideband 2.03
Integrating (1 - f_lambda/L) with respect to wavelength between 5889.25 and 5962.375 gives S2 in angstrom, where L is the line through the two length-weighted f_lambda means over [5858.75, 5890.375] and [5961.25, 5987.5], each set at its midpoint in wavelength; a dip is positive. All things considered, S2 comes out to 2.6 angstrom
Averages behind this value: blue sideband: 2.3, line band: 2.13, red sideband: 2.12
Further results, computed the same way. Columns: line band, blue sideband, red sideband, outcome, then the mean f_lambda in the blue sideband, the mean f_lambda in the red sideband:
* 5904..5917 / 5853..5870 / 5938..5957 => 0.0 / 2.27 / 2.12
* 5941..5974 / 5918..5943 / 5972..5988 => -1.2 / 2.13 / 2.04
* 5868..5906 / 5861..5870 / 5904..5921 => -0.1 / 2.24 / 2.21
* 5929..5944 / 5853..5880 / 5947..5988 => 0.9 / 2.38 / 2.11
